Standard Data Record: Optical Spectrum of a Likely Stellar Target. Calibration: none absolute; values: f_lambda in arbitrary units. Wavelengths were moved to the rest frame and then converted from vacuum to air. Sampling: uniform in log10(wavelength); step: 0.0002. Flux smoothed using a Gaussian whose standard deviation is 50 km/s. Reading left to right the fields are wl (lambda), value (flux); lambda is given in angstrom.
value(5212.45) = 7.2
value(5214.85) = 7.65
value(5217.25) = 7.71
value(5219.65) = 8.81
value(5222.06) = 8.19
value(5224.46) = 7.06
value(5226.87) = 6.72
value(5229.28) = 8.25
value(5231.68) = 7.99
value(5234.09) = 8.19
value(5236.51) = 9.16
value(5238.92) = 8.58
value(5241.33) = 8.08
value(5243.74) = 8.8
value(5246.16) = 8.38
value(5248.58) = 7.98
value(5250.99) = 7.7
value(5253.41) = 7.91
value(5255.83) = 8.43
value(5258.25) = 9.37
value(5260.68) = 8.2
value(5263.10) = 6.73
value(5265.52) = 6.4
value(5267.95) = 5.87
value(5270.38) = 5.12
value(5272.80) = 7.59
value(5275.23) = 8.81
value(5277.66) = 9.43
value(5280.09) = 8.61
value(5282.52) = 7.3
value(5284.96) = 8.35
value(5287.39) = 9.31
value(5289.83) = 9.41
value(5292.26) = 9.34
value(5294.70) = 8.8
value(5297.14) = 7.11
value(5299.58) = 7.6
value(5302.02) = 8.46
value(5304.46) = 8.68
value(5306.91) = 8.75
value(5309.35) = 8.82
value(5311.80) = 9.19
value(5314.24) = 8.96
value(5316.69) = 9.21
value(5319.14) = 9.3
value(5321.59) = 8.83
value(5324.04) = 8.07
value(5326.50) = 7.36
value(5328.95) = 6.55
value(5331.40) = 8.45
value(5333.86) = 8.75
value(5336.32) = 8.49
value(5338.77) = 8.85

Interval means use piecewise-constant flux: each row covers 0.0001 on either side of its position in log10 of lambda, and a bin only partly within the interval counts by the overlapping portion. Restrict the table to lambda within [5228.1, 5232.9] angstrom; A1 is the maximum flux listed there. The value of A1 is 8.25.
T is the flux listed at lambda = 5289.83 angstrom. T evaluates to 9.41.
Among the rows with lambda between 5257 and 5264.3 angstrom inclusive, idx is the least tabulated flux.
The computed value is 6.73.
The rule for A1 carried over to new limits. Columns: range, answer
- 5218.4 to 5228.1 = 8.81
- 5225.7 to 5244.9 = 9.16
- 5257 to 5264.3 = 9.37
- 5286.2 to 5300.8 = 9.41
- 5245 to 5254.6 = 8.38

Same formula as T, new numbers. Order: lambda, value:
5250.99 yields 7.7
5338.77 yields 8.85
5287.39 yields 9.31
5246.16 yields 8.38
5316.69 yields 9.21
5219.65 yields 8.81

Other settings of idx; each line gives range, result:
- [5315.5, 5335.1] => 6.55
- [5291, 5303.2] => 7.11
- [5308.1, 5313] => 8.82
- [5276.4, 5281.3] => 8.61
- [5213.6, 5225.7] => 7.06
